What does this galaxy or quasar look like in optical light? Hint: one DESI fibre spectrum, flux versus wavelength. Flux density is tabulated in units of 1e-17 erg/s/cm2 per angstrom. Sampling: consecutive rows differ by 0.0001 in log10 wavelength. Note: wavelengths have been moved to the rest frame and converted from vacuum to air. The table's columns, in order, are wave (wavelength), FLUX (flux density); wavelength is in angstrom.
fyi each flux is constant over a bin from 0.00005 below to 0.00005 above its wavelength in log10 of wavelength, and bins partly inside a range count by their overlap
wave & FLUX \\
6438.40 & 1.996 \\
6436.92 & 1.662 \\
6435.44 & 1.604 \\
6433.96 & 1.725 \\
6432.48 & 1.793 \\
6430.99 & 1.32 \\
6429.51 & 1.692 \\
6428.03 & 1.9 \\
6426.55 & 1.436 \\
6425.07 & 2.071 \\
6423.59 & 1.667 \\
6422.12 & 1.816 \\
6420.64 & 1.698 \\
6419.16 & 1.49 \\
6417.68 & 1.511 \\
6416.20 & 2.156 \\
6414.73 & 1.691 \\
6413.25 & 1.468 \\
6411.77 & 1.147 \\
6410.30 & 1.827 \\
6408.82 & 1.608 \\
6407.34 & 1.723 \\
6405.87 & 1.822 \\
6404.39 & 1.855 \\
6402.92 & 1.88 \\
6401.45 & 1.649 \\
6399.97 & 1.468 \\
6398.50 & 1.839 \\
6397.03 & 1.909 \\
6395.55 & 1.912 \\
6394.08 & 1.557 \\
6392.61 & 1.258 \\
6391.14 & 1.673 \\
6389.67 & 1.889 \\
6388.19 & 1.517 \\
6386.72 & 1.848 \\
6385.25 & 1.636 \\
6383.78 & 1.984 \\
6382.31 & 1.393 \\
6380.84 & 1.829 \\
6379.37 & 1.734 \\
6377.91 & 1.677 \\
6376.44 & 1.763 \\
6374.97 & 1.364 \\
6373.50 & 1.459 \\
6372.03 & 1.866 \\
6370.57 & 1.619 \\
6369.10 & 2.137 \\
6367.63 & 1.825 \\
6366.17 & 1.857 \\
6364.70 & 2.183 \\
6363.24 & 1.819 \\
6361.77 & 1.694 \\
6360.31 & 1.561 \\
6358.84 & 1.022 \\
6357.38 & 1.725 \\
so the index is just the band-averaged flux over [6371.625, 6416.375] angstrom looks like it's 1.68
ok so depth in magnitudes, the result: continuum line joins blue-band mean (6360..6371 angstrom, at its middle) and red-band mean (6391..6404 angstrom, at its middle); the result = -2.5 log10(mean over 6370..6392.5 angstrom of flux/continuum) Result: 0.063 mag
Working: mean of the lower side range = 1.85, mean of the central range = 1.67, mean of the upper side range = 1.69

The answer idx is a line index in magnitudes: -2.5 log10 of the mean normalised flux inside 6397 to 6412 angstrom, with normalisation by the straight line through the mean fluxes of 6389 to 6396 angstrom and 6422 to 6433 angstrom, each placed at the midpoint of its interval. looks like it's -0.03 mag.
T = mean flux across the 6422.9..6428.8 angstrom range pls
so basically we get 1.77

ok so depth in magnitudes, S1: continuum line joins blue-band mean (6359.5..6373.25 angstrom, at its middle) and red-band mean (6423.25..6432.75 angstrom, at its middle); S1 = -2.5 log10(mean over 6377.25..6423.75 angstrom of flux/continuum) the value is 0.036 mag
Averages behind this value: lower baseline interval 1.82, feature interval 1.69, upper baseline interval 1.69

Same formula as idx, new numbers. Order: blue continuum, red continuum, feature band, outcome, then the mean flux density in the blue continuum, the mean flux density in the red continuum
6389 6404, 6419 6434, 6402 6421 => 0.013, 1.71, 1.7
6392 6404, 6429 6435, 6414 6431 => -0.048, 1.69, 1.63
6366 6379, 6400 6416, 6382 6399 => -0.005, 1.73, 1.67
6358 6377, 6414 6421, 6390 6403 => 0.018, 1.7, 1.71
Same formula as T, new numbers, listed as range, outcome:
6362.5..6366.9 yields 1.95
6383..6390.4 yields 1.77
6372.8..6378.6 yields 1.56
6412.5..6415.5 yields 1.59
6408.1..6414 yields 1.51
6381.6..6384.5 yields 1.69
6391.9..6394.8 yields 1.41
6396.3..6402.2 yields 1.72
